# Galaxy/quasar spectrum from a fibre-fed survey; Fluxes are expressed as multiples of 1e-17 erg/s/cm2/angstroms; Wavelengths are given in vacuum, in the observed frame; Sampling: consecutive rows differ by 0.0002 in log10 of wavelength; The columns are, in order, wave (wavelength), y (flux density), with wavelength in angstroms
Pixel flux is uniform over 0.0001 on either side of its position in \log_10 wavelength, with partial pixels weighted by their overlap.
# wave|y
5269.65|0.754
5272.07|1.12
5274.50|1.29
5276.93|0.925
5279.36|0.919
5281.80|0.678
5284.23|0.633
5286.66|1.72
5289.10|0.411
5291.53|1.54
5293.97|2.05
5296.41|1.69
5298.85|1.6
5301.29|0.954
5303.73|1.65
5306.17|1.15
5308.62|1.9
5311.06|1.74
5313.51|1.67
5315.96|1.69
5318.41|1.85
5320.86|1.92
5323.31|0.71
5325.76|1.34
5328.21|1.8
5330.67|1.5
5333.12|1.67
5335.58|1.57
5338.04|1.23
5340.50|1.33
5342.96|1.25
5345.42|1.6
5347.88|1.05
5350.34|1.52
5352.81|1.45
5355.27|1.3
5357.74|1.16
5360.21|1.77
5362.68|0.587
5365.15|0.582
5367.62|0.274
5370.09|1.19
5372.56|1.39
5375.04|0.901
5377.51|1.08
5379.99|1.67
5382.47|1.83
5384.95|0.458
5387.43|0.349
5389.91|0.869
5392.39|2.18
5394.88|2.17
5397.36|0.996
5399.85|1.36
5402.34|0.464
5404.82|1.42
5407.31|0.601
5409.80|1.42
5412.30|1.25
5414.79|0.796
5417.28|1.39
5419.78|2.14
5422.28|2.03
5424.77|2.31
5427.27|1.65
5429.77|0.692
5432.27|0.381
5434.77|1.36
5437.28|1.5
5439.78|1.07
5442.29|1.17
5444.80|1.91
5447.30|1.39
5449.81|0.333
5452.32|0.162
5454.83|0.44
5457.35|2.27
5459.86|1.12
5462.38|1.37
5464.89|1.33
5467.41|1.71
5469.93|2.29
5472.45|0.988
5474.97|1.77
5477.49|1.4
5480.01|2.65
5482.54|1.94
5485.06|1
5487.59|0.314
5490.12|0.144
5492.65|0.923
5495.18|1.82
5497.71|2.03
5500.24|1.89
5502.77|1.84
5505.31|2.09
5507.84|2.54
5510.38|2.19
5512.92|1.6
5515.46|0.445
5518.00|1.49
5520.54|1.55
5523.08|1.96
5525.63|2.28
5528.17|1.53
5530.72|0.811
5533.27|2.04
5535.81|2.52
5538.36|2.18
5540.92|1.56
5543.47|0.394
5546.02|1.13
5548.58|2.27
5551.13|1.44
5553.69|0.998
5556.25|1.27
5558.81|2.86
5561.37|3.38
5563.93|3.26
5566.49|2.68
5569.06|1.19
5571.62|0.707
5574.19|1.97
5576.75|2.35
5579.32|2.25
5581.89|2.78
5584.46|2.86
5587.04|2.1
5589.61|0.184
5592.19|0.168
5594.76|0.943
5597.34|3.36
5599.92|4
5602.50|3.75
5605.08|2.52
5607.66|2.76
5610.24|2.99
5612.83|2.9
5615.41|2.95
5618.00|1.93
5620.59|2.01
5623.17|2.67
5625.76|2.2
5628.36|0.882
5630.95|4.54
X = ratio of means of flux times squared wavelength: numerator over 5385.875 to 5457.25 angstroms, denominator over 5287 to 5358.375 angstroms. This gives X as 0.9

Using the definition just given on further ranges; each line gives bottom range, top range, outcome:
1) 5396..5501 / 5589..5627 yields 1.93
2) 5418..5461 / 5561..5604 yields 1.80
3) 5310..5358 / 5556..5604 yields 1.66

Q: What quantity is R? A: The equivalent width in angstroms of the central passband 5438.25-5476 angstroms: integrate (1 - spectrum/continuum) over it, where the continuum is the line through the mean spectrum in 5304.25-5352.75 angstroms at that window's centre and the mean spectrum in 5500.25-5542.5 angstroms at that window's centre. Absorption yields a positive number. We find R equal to 9.00 angstroms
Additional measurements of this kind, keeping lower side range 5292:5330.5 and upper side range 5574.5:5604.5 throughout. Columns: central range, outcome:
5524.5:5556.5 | 8.3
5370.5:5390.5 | 7.6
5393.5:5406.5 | 3.8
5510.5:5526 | 3.9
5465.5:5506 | 9.3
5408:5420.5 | 3.4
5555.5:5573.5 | -0.2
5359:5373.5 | 6.4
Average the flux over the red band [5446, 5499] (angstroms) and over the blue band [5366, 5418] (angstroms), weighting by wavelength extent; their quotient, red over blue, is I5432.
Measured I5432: 1.1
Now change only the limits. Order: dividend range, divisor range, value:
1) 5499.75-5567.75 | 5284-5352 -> 1.27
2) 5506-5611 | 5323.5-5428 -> 1.52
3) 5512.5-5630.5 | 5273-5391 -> 1.58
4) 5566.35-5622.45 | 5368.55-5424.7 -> 1.74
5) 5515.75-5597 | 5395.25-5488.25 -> 1.35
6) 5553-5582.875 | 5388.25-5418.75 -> 1.74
